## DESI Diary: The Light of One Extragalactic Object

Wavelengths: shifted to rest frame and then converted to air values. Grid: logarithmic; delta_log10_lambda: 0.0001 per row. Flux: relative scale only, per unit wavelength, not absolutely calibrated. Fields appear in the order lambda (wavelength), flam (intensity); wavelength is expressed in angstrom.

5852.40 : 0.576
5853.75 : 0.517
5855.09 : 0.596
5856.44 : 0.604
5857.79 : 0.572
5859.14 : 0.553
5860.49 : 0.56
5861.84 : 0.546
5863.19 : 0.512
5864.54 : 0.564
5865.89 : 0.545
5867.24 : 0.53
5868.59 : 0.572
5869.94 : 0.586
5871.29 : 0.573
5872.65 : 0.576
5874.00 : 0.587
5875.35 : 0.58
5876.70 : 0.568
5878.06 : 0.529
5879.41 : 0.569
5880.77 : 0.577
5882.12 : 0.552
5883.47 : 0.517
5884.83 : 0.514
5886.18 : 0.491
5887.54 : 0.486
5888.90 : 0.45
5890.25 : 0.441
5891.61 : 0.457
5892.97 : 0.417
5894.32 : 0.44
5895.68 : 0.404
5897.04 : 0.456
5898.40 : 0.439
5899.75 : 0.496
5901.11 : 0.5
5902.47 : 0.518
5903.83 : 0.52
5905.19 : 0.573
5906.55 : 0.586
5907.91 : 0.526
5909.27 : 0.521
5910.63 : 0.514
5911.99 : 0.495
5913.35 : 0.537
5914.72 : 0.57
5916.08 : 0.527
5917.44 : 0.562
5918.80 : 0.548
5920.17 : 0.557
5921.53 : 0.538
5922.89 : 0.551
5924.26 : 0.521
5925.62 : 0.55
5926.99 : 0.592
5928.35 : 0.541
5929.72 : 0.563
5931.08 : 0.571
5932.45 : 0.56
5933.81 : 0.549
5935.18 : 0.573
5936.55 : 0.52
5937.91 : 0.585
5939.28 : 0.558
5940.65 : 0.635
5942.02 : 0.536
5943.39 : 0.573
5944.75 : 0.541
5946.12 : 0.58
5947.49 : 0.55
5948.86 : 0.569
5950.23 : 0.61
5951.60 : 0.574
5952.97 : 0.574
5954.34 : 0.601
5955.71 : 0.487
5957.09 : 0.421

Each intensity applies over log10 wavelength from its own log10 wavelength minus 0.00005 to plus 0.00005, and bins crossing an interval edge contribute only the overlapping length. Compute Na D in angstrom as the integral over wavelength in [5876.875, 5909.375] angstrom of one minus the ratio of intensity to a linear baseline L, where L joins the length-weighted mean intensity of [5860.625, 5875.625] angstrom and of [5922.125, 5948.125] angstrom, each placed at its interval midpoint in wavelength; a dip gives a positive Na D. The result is 3.5 angstrom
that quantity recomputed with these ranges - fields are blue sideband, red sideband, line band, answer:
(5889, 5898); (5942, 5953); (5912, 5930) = -1.6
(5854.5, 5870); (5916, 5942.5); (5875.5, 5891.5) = 1.2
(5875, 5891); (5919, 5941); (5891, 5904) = 1.7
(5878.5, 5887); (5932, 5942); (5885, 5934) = 3.2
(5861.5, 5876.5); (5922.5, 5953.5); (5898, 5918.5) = 1.3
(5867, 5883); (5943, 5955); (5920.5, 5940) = 0.6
